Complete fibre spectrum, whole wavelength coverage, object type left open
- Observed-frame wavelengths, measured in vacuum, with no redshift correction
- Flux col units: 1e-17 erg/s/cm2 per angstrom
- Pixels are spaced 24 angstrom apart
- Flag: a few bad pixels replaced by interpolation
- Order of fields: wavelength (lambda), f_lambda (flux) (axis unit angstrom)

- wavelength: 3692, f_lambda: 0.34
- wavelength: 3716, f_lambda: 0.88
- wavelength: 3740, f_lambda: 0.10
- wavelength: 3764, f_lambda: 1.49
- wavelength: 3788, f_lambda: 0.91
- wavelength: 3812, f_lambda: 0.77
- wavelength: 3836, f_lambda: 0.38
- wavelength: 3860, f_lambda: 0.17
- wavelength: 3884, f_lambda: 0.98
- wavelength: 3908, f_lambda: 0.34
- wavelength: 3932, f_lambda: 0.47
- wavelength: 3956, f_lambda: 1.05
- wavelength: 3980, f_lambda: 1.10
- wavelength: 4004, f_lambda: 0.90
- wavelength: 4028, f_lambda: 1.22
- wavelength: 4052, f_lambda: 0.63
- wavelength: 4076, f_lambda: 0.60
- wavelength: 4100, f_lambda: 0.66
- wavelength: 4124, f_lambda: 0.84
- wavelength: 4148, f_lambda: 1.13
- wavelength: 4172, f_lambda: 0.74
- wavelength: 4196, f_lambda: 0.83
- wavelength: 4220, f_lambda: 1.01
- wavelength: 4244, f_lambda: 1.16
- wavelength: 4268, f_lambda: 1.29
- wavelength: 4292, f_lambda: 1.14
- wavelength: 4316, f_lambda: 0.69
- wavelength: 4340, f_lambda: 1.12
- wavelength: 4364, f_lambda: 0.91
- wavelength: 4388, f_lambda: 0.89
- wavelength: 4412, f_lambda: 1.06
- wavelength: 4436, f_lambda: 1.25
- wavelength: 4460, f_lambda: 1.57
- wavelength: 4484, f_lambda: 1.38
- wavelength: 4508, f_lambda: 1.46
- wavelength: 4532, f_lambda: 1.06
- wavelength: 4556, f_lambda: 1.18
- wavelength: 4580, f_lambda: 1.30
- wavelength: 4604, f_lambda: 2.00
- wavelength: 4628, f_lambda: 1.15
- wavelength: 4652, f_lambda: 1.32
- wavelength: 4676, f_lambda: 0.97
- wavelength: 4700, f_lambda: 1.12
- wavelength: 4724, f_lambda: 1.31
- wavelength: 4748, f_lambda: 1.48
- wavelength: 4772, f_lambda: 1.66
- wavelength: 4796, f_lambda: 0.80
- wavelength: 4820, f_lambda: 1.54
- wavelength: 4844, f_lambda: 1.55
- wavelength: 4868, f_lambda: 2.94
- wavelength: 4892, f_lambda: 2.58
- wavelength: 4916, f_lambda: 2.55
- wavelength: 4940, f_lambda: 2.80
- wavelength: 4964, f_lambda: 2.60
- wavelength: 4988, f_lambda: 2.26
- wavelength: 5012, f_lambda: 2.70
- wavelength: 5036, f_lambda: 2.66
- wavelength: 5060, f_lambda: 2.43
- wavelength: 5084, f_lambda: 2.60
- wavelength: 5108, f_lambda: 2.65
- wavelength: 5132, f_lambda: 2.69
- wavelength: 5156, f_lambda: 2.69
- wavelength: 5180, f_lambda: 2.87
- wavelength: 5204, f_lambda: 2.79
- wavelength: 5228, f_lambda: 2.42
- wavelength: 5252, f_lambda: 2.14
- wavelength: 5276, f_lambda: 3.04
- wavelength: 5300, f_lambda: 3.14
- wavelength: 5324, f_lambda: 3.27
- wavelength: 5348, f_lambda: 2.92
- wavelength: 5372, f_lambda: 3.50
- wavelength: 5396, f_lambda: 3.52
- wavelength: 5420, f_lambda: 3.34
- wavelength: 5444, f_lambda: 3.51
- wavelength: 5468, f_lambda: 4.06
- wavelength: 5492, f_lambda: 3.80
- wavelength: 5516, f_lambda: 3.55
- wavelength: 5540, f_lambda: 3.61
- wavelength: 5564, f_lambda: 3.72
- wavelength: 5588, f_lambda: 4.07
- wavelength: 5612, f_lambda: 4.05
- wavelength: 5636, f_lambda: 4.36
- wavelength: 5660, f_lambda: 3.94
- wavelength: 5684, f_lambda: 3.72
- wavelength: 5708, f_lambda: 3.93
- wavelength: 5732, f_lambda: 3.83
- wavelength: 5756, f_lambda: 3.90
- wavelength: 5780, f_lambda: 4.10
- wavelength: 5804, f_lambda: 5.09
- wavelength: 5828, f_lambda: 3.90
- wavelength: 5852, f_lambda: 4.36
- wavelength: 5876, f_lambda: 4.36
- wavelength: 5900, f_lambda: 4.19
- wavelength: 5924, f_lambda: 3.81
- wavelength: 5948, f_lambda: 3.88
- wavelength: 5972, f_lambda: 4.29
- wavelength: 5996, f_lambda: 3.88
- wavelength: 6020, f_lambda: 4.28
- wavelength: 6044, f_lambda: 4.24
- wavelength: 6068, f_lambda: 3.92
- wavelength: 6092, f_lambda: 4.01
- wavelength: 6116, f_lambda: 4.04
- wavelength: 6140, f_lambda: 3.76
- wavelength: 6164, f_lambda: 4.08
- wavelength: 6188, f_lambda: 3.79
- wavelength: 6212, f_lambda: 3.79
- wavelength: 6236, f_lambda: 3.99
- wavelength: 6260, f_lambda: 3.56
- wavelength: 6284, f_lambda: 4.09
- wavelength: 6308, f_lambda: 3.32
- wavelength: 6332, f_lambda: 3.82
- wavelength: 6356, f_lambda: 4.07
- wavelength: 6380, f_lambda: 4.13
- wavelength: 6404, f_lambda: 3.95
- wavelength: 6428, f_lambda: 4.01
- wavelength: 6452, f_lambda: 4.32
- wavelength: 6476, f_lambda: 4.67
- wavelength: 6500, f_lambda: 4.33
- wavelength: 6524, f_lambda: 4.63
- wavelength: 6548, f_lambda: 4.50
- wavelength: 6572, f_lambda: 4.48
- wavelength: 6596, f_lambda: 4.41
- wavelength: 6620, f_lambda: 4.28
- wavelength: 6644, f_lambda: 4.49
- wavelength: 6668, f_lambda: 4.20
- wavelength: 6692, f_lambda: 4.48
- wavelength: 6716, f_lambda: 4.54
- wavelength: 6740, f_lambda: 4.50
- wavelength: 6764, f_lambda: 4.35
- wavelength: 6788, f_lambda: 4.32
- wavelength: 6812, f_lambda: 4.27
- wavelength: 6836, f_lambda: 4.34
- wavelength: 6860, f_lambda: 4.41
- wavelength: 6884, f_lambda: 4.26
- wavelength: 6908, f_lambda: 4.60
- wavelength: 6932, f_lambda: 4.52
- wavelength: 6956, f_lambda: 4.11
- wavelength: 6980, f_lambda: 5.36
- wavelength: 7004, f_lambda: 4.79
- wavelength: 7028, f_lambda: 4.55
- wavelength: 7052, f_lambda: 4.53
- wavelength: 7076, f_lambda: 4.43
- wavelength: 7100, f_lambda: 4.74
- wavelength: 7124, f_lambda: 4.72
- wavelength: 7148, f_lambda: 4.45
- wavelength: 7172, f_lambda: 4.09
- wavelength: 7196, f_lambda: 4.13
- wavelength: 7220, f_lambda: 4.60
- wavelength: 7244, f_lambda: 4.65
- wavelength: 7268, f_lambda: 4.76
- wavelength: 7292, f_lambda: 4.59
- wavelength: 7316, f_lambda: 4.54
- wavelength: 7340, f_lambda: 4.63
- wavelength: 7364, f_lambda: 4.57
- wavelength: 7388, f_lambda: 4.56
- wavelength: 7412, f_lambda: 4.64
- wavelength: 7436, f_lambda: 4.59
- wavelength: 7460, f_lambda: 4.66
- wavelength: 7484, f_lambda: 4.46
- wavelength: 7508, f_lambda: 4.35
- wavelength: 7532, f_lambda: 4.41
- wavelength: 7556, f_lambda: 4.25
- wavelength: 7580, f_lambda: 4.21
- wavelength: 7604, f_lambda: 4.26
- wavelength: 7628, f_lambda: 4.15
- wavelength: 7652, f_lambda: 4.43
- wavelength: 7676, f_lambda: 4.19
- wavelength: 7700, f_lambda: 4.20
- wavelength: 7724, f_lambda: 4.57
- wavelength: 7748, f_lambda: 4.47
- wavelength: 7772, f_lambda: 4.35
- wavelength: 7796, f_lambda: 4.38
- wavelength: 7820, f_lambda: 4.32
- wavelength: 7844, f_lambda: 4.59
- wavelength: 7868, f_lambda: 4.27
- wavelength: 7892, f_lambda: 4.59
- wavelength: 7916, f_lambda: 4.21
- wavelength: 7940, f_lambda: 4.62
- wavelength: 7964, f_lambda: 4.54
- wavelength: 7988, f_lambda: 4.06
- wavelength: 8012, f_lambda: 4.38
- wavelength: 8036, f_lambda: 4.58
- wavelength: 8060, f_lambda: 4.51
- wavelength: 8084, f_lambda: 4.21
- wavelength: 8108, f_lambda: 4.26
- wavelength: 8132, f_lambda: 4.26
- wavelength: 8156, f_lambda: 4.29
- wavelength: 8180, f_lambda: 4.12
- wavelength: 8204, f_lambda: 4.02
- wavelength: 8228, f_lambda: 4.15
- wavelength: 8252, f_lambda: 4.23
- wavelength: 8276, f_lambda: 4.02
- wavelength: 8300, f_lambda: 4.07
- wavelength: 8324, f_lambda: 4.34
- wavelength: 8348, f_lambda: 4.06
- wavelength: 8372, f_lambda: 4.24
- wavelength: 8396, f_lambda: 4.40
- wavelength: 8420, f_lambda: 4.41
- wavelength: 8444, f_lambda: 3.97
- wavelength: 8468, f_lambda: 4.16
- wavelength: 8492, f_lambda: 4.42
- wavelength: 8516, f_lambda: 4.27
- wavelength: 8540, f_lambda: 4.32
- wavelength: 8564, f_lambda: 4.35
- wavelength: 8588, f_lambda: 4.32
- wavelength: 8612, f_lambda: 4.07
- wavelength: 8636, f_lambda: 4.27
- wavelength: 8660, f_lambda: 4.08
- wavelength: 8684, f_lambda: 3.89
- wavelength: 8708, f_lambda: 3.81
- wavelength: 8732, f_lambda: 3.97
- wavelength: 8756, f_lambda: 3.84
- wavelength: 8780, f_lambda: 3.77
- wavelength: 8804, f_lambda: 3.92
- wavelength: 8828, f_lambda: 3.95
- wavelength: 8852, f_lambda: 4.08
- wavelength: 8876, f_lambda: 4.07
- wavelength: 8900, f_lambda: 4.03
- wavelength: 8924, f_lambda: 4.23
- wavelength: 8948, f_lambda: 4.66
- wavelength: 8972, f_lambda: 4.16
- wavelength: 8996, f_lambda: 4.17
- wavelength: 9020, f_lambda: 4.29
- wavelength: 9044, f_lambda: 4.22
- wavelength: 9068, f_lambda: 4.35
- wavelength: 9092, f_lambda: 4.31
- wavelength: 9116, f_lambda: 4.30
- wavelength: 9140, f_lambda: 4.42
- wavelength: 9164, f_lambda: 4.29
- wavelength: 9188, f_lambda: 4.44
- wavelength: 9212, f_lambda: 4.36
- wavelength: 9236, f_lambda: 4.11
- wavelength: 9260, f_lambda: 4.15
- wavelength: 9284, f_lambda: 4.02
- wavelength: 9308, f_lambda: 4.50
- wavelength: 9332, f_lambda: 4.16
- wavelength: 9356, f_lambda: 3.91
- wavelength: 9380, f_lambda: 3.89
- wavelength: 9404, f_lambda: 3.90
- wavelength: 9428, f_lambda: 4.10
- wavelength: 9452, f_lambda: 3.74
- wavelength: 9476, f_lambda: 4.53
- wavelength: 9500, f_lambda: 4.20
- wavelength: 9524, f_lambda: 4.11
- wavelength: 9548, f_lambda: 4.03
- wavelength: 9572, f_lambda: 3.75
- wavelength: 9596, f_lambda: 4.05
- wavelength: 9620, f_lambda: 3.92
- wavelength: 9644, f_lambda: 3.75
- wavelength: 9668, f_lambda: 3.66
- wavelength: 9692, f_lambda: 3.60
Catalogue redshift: 0.219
